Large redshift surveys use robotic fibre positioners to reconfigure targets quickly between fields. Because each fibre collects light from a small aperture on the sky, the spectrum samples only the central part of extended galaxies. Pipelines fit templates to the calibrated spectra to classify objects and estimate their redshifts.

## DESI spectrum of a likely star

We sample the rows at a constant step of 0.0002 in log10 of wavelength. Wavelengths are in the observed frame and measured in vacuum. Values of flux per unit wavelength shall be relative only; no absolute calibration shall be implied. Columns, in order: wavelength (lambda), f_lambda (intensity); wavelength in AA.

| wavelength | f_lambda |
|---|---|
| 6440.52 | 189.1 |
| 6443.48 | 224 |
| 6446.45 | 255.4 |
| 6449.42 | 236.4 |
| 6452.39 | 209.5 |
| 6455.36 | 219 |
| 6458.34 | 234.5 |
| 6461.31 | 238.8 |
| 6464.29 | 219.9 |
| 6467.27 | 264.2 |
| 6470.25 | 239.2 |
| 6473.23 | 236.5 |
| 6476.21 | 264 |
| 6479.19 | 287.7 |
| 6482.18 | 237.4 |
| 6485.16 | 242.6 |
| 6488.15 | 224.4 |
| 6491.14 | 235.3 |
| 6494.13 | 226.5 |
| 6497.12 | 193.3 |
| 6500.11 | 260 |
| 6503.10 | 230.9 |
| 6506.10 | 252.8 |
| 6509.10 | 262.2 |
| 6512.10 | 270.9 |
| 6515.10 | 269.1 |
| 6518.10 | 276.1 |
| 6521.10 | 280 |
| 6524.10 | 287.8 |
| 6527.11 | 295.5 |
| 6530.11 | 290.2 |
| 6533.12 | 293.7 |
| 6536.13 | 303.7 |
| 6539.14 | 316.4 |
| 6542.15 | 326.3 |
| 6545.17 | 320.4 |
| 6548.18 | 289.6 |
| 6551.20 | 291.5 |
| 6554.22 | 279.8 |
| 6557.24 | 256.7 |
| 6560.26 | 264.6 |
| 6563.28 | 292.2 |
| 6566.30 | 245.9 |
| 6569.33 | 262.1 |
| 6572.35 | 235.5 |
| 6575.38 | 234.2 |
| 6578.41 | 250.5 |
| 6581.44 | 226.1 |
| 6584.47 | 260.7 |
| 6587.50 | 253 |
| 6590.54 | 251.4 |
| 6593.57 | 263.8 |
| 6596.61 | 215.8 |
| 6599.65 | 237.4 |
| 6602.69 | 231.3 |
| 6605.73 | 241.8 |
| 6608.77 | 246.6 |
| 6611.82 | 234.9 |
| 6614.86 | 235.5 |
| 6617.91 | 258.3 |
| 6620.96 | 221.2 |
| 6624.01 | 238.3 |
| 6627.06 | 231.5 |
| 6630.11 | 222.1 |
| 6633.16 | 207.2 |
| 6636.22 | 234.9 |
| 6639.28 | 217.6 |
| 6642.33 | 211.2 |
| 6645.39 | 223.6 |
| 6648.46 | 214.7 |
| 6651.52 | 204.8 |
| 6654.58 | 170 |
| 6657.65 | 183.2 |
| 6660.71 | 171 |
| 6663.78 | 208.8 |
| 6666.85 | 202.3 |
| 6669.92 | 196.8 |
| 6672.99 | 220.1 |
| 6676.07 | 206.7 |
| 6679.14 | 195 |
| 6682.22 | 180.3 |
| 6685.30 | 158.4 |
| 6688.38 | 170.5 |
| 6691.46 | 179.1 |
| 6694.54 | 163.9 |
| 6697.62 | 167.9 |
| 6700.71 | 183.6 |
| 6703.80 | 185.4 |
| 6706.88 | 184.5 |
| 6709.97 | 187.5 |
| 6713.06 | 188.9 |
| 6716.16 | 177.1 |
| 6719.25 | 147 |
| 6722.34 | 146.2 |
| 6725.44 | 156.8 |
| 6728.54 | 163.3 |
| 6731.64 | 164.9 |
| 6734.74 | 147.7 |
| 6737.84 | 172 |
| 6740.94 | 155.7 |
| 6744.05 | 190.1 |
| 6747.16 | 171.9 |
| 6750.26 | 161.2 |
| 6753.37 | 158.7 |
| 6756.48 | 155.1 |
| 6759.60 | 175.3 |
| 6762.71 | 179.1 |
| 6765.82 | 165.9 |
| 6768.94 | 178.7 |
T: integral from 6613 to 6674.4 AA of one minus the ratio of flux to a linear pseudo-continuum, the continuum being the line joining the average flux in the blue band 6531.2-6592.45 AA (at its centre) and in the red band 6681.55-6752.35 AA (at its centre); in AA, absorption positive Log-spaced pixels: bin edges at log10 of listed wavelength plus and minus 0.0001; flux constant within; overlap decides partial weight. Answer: 1.3 AA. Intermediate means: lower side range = 273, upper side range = 170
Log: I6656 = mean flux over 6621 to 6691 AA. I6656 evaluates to 203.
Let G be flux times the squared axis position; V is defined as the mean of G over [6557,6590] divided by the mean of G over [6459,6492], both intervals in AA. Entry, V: 1.07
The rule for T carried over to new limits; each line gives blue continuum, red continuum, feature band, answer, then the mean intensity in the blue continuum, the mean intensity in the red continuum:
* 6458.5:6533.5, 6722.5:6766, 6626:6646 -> -1.7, 254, 165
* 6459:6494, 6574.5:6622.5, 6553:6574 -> -1.7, 244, 241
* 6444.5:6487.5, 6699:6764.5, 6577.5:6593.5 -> -3.1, 241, 169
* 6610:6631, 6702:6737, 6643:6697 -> 2.9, 235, 168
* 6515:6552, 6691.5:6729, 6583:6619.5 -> 0.6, 297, 172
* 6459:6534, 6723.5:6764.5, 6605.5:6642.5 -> -4.0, 255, 165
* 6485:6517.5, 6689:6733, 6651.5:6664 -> 0.4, 243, 171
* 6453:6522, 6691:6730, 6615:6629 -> -2.5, 246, 171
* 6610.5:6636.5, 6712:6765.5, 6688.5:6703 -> 1.2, 231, 165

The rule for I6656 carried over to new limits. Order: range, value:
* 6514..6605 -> 270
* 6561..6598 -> 250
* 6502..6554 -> 286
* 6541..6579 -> 273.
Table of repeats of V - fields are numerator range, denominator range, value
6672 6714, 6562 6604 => 0.77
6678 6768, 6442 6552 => 0.70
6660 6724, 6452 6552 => 0.74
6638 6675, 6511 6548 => 0.71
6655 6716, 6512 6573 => 0.68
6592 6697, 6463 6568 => 0.82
